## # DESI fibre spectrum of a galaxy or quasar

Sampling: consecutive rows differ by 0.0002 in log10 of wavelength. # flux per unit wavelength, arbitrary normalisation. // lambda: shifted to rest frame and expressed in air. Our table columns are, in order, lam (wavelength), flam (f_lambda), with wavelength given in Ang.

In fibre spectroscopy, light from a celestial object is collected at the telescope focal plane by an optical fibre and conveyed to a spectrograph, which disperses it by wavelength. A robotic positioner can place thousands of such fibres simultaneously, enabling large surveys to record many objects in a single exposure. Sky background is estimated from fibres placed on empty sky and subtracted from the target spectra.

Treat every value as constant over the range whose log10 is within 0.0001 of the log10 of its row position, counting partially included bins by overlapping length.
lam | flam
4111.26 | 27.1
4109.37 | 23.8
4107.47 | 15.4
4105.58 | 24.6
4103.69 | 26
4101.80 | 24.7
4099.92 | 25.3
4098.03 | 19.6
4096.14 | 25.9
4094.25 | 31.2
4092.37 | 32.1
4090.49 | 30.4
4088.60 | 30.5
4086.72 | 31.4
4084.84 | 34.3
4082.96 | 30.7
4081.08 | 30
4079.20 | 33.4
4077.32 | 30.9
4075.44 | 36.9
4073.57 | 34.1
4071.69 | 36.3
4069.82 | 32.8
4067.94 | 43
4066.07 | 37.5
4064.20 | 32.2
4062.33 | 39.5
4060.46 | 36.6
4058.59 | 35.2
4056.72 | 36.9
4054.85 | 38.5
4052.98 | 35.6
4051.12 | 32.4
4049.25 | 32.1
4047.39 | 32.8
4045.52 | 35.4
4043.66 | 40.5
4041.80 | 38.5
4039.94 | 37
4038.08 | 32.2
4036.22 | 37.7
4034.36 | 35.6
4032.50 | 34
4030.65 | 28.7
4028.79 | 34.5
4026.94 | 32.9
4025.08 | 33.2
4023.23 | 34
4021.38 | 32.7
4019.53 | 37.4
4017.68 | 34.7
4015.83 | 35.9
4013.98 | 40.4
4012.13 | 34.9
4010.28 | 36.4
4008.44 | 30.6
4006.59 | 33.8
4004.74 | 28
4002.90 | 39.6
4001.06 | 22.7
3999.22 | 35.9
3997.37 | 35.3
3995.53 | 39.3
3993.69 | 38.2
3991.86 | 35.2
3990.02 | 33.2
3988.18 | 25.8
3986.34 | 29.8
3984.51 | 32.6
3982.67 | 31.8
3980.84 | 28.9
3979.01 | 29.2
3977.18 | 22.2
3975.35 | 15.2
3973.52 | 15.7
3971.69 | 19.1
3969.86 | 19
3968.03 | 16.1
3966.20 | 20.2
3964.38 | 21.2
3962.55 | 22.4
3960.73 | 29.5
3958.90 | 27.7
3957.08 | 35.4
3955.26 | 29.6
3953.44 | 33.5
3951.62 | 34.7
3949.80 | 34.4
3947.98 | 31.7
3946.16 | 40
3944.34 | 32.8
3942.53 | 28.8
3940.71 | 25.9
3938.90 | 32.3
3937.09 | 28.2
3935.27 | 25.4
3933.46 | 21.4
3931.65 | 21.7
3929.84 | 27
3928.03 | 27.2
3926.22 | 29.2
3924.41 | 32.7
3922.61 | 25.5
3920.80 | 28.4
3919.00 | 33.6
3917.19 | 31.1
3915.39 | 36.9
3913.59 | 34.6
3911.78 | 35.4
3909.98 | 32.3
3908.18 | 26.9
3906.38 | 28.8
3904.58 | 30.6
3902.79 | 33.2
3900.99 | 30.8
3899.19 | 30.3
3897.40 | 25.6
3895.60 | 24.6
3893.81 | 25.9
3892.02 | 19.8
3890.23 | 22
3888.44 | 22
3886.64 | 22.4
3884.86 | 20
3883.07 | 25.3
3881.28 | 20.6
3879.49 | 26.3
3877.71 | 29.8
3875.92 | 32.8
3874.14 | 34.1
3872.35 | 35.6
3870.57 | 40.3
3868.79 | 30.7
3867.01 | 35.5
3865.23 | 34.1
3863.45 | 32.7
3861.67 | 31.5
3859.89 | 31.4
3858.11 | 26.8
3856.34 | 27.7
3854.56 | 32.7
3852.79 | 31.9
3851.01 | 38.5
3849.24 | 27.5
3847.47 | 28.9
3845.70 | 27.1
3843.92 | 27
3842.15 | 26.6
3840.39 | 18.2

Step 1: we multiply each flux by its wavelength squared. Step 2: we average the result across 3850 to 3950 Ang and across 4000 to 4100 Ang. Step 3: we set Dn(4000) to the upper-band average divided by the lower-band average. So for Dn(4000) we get 1.2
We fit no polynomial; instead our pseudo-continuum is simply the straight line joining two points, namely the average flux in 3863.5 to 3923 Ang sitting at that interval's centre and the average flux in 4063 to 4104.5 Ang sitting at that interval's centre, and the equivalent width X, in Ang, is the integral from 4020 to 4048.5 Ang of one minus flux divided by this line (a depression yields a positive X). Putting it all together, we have -3.5 Ang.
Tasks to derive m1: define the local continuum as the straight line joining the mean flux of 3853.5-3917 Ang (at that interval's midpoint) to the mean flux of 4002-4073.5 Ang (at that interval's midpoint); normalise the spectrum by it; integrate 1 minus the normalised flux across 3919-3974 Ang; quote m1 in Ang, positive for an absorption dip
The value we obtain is 7.5 Ang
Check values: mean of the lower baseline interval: 29.5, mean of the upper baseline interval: 35.2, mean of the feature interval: 27.4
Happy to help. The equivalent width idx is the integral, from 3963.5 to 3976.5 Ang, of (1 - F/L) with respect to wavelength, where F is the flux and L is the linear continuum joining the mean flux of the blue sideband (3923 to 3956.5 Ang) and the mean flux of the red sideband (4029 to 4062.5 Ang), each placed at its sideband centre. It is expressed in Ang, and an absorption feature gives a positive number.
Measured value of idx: 5.5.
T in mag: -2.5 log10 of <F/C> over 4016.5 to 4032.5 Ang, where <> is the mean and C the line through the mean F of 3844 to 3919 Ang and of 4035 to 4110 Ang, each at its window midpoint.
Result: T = -0.06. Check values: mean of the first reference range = 29.6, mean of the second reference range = 32.4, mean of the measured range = 33.6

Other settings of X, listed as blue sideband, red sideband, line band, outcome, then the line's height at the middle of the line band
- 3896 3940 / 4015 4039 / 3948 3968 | 1.7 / 31.2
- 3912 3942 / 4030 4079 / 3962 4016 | 5.6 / 32.1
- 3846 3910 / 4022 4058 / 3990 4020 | -1.1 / 33.6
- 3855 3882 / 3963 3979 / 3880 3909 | 2.7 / 28.3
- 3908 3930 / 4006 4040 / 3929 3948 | 1.9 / 31.7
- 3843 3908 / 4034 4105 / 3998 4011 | -0.3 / 31.8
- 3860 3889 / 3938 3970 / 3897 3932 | -1.2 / 29.3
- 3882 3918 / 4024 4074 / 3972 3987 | 3.1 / 31.9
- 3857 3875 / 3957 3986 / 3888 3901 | 2.5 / 30.7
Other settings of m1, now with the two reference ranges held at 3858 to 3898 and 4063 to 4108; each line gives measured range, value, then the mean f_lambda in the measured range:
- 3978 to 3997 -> -1.9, 32.5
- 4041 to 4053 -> -2.0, 35.3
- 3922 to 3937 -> 1.3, 26.4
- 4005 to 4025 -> -3.3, 34.8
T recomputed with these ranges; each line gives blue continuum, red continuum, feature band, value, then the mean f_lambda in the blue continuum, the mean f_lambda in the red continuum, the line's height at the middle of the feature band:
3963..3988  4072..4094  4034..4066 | -0.211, 23.2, 32.3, 29.5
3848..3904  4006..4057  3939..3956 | -0.020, 29.1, 35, 31.8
